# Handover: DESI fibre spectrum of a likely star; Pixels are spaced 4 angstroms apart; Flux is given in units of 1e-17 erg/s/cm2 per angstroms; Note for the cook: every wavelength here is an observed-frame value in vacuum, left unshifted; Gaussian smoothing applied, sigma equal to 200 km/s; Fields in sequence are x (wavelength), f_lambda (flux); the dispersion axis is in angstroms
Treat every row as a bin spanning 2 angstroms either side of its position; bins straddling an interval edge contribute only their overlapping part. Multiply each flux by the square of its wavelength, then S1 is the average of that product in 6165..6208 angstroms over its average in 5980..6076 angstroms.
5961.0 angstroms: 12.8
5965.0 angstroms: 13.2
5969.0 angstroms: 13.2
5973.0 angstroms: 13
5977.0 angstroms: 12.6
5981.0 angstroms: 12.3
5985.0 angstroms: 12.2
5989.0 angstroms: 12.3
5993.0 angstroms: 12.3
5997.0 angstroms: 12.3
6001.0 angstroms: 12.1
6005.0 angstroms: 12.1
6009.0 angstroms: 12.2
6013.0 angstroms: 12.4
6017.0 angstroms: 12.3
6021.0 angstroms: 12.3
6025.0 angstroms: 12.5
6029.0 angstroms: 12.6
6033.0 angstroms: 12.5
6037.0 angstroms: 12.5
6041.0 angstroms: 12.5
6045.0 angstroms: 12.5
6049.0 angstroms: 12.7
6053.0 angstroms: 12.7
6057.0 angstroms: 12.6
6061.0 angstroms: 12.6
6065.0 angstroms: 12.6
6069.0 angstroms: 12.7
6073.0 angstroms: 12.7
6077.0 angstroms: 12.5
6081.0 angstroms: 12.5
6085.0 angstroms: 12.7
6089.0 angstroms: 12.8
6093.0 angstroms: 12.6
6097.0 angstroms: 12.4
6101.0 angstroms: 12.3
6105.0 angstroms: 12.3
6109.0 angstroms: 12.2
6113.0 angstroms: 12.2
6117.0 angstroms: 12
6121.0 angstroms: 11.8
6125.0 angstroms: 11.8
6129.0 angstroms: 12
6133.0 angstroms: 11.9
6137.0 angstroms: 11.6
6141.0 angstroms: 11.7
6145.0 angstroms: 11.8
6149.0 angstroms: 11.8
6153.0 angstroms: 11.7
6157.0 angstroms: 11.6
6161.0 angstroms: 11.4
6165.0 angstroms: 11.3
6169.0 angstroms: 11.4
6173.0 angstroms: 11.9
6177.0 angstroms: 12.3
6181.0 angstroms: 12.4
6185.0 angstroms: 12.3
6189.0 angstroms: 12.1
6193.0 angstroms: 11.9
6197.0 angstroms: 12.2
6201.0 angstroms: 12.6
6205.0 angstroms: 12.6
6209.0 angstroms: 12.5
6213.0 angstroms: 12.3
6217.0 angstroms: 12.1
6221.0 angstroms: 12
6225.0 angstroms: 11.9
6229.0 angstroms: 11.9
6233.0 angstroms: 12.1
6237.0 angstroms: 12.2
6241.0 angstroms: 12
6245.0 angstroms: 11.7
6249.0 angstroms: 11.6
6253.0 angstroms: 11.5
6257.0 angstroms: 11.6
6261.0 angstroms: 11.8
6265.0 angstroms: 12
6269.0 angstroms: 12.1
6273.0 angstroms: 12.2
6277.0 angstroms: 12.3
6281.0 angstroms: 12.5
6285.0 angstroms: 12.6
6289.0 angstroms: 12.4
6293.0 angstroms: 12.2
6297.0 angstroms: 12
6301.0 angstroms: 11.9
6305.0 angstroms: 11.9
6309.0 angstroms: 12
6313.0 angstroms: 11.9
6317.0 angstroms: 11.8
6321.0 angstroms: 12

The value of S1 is 1.0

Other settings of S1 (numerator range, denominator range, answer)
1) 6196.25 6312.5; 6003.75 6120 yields 1.03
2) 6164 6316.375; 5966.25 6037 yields 1.05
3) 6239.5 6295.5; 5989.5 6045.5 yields 1.06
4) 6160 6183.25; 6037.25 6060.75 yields 0.98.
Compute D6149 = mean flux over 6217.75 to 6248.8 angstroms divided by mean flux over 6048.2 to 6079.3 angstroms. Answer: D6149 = 0.95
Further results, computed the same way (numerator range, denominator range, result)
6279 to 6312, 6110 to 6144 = 1.02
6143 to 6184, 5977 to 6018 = 0.96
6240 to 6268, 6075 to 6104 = 0.94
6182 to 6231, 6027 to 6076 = 0.97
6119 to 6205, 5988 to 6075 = 0.96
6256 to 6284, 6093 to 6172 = 1.02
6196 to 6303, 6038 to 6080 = 0.96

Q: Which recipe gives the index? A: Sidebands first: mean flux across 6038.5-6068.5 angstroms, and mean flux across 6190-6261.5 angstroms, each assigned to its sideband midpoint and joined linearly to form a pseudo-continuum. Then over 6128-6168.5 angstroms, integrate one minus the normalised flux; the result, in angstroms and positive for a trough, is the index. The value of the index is 2.1 angstroms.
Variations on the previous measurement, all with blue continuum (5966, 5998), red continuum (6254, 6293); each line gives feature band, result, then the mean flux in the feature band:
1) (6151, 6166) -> 1.0 angstroms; 11.5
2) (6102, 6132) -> 0.8 angstroms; 12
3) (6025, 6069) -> -0.4 angstroms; 12.6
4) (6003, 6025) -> 0.4 angstroms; 12.3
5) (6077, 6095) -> -0.3 angstroms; 12.6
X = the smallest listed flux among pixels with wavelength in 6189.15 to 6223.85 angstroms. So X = 11.9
